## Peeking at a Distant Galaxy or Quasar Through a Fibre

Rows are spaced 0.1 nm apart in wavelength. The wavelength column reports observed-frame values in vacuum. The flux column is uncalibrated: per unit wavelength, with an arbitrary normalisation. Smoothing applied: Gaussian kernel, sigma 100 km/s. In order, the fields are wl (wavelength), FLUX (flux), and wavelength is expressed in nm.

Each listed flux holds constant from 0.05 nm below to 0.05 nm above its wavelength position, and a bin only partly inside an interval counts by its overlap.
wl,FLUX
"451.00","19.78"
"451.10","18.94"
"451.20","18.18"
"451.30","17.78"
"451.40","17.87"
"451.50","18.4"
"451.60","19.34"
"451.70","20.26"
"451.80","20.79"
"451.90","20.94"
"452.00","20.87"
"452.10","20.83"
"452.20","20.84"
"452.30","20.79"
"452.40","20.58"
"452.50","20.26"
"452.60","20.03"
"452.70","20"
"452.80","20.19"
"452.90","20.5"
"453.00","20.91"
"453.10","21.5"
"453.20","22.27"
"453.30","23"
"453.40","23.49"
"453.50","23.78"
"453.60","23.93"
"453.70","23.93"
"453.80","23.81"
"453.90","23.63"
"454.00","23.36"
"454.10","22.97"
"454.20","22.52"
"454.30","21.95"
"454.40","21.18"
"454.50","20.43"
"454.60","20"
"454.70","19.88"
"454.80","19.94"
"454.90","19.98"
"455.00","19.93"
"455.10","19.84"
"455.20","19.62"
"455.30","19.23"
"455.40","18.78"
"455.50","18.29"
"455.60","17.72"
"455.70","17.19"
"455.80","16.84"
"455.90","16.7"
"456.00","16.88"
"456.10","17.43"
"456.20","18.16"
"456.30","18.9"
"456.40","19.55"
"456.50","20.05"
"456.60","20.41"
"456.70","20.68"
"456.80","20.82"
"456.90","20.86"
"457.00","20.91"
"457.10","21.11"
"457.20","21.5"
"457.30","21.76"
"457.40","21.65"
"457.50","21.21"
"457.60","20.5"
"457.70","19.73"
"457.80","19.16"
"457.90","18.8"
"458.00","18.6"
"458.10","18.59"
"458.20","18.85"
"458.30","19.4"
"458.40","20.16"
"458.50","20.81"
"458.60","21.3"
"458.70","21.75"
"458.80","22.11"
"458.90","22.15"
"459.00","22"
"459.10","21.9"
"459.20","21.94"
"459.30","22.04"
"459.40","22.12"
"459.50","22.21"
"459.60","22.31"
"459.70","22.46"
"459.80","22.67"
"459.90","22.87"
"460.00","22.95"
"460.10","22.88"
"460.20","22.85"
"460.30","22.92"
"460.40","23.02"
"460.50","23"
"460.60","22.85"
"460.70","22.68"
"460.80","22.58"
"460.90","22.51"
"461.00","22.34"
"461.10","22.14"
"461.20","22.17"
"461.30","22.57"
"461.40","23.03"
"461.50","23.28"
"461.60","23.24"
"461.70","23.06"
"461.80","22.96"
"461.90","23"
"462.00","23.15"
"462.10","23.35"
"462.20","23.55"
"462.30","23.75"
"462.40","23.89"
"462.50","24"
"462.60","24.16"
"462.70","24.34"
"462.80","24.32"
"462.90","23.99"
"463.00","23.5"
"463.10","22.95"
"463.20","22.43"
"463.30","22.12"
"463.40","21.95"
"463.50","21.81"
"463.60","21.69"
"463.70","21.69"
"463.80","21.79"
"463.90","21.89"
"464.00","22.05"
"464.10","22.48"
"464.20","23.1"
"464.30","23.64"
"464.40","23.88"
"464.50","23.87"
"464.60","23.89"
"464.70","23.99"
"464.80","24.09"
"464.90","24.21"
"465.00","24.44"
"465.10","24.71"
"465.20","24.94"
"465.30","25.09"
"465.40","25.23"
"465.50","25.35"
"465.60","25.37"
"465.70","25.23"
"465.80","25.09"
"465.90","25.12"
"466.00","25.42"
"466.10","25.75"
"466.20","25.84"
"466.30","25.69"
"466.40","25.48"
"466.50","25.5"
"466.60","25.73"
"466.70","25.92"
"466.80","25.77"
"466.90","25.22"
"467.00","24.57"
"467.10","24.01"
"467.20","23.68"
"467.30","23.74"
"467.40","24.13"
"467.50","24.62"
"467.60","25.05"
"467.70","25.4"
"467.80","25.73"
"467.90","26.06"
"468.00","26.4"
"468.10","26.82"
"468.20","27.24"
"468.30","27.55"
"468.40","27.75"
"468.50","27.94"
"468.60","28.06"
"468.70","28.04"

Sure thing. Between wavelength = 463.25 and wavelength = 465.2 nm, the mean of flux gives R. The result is 23.1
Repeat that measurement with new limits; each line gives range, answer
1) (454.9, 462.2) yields 21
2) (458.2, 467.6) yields 23.4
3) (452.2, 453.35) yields 20.9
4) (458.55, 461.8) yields 22.5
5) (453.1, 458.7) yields 20.4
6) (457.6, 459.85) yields 20.9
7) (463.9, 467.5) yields 24.6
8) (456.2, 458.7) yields 20.2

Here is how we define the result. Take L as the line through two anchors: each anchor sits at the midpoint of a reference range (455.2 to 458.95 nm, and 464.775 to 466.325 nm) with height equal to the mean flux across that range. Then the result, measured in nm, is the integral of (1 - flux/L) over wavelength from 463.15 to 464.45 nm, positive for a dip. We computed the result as 0.09 nm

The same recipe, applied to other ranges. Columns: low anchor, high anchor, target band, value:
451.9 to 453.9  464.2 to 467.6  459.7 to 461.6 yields 0.06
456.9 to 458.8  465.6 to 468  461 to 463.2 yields -0.06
